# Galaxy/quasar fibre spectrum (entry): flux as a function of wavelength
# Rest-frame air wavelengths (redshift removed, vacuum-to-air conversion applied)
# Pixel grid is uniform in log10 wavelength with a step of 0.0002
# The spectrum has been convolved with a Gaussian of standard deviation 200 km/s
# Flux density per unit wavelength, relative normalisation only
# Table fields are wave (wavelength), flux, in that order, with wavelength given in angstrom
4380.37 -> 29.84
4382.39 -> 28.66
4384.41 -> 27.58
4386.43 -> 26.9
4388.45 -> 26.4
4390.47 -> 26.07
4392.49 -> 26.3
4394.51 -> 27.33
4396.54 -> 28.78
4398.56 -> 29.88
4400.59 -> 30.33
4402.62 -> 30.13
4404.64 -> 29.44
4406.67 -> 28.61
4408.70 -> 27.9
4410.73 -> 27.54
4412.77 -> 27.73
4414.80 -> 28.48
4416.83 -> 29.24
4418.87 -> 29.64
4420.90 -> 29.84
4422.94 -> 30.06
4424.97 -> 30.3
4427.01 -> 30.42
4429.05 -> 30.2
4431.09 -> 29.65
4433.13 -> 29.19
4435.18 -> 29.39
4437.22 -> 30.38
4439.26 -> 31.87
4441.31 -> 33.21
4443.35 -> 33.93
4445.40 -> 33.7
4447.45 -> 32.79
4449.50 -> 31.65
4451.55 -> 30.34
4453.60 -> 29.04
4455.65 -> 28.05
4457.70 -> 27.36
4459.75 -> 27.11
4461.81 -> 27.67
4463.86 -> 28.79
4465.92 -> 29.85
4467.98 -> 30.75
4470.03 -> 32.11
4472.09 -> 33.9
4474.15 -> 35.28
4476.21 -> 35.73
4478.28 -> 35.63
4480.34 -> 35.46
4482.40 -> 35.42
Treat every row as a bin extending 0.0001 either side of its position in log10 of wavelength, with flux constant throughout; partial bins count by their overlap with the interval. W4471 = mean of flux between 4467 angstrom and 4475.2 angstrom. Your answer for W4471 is 33.1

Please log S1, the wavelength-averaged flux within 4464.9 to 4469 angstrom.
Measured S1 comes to 30.3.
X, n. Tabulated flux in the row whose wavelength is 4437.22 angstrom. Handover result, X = 30.38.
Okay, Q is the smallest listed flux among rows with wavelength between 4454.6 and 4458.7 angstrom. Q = 27.36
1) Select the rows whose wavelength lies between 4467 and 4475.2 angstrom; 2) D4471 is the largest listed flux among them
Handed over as 35.28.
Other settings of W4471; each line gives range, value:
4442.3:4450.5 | 33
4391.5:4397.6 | 27.5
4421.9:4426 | 30.2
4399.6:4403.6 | 30.2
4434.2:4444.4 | 31.8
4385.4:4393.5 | 26.4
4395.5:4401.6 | 29.6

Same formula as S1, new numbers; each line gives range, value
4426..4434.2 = 29.8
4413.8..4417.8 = 28.9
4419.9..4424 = 30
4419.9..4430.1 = 30.2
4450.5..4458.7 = 28.7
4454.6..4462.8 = 27.6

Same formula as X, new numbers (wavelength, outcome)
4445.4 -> 33.7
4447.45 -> 32.79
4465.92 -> 29.85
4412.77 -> 27.73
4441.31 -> 33.21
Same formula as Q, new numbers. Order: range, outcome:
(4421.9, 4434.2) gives 29.19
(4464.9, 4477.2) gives 29.85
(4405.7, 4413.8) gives 27.54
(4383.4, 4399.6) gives 26.07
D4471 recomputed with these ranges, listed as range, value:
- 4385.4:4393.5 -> 26.9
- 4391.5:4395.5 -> 27.33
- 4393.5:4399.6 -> 29.88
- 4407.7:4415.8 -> 28.48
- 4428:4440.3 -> 31.87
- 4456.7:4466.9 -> 29.85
